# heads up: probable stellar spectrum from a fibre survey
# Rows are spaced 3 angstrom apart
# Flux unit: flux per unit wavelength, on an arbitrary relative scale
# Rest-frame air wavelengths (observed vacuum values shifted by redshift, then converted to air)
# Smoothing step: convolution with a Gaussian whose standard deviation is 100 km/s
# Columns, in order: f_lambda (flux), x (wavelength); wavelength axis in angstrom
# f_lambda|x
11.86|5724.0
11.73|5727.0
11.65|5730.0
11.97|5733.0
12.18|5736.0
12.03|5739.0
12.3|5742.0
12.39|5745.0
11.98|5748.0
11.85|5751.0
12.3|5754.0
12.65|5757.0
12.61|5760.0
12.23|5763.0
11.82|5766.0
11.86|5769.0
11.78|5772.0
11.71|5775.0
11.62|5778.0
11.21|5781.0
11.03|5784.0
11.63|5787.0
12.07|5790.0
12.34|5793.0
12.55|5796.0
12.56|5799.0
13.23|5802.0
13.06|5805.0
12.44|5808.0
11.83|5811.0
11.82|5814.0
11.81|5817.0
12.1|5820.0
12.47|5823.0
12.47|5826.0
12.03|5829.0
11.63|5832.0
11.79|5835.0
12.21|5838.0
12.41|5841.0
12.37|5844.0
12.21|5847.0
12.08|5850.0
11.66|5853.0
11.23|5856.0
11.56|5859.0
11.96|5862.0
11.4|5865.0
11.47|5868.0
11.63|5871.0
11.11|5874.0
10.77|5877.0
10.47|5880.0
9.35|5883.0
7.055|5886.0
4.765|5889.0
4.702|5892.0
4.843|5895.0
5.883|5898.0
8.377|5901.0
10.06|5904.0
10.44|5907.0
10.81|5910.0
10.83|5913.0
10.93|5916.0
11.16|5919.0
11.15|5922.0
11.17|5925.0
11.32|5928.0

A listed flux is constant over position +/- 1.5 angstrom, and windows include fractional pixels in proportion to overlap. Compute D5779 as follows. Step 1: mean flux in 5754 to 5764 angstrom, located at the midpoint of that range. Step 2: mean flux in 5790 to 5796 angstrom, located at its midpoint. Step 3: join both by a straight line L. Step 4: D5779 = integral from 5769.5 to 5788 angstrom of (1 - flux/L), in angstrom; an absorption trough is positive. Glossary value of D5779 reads 1.3 angstrom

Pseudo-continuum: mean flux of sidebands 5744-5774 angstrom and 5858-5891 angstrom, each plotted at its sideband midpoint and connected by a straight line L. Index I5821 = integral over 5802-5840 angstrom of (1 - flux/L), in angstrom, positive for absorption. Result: -4.06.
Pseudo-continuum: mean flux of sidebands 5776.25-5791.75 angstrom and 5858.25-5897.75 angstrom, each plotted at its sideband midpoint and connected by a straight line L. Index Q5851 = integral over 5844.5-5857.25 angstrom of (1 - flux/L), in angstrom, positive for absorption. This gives -2.6 angstrom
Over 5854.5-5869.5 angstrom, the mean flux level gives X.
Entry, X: 11.5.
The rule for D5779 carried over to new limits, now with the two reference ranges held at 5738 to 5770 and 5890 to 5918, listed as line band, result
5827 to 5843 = -2.9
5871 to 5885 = -1.9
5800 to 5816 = -2.3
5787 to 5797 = -0.8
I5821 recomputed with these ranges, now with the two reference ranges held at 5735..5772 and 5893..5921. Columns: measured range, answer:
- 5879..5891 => 2.5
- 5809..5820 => -0.9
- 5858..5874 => -2.5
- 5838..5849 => -2.0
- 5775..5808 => -2.0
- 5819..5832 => -1.7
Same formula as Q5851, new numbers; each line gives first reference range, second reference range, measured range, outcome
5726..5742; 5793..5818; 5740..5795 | 0.90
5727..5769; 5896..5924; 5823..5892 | -2.08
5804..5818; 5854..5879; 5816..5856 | -0.85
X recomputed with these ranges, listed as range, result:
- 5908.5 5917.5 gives 10.9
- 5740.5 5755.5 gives 12.2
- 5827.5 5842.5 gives 12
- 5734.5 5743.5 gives 12.2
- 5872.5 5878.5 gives 10.9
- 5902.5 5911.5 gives 10.4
